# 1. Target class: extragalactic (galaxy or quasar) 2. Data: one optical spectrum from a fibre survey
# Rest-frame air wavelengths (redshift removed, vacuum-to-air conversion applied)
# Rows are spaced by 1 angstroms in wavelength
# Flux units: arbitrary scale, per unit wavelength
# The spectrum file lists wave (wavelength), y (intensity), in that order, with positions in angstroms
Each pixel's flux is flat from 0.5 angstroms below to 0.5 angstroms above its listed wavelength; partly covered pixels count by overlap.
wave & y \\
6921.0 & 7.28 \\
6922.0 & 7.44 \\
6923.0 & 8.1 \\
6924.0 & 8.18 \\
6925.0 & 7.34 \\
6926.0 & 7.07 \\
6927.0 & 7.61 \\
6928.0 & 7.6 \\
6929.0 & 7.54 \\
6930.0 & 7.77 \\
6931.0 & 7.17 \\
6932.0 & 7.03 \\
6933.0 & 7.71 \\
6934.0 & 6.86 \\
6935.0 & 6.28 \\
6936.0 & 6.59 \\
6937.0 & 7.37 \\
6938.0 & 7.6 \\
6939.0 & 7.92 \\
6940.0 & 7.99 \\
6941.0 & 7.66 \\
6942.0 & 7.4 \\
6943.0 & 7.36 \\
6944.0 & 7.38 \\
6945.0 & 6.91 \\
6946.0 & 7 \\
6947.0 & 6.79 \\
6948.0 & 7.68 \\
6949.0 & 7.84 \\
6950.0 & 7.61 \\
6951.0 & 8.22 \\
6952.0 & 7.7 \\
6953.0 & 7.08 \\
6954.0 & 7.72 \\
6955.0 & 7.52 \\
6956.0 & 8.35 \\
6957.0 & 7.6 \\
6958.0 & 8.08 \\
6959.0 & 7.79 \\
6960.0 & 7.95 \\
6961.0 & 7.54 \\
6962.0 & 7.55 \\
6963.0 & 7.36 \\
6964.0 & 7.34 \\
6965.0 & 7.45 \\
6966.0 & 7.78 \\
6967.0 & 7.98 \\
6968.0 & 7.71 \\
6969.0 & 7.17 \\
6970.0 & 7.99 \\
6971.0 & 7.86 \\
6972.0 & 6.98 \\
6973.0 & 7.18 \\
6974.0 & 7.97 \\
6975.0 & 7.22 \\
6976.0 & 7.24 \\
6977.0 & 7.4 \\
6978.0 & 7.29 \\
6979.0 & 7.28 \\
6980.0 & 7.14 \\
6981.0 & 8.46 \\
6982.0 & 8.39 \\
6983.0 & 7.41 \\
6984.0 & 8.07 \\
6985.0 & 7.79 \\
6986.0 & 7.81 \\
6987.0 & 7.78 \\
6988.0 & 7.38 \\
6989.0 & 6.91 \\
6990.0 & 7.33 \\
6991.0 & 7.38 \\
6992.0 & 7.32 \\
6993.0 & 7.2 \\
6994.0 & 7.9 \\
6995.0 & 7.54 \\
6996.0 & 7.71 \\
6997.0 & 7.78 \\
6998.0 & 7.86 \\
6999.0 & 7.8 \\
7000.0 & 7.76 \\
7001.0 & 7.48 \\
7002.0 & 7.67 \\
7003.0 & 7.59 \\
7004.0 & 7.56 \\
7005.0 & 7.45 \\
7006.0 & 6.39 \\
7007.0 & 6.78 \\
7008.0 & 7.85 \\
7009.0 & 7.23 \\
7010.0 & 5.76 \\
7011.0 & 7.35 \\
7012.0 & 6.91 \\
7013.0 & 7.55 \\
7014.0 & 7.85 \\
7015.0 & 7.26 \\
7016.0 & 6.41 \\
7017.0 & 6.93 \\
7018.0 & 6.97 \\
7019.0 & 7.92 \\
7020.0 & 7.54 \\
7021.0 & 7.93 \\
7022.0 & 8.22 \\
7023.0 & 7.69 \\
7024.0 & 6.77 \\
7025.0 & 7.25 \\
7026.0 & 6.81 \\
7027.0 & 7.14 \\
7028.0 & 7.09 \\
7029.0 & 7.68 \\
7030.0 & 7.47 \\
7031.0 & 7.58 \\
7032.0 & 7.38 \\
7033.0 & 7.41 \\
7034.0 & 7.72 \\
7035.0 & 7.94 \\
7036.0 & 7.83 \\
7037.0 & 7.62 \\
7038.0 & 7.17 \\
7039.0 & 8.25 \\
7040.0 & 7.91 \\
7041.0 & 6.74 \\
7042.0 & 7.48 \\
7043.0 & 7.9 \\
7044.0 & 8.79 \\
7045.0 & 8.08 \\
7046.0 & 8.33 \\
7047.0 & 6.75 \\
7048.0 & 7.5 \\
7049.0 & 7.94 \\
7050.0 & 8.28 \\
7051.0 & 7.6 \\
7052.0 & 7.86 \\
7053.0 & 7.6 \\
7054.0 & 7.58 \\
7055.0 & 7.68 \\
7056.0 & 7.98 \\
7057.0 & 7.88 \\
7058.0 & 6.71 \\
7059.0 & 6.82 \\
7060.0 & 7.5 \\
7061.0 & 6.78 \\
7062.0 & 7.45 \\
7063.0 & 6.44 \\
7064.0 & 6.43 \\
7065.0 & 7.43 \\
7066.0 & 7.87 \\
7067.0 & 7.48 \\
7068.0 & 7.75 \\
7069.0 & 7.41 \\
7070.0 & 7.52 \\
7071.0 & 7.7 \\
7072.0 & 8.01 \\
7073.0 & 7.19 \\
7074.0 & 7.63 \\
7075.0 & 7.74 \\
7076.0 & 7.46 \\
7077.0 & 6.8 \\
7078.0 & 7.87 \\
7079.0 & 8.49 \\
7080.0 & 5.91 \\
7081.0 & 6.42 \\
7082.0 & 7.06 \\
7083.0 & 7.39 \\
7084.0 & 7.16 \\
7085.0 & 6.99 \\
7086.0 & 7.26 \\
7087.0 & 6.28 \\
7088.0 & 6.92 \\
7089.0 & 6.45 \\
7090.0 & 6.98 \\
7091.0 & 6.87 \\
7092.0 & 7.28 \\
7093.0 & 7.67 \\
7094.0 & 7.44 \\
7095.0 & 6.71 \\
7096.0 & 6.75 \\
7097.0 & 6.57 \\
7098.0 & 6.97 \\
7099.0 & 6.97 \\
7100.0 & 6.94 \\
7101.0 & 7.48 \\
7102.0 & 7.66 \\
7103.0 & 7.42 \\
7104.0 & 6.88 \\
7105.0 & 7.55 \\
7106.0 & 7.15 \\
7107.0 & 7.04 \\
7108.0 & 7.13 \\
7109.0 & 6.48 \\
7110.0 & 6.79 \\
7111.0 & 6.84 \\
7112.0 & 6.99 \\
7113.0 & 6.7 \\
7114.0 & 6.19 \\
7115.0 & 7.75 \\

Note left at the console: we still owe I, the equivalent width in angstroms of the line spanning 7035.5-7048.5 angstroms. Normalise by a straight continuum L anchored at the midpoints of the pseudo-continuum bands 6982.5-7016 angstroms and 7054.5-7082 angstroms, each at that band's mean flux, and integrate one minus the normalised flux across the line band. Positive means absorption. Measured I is -0.61 angstroms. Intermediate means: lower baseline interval 7.42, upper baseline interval 7.34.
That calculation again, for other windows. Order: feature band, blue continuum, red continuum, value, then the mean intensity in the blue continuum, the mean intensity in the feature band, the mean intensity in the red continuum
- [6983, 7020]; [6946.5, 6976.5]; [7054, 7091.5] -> 0.39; 7.61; 7.4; 7.24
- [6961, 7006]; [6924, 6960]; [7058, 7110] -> -1.07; 7.48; 7.56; 7.16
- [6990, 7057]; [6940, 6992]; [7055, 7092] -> -1.15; 7.57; 7.51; 7.23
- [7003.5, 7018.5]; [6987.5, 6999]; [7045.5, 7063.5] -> 0.82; 7.5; 7.08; 7.48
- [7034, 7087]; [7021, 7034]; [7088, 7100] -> -2.12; 7.41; 7.48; 6.97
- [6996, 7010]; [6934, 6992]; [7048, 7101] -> 0.02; 7.53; 7.42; 7.27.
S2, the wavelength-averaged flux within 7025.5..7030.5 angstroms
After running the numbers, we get 7.24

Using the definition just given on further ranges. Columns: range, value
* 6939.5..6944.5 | 7.56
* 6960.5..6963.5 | 7.48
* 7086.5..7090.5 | 6.66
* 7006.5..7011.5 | 6.99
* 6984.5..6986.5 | 7.8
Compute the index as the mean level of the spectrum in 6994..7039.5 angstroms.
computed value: 7.42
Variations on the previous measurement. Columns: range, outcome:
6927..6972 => 7.51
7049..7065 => 7.39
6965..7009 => 7.54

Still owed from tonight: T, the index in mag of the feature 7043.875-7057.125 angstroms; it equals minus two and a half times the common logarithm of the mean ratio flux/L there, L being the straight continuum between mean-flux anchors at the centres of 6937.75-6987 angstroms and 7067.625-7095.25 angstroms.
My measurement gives -0.07 mag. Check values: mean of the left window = 7.6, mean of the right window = 7.23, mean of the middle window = 7.82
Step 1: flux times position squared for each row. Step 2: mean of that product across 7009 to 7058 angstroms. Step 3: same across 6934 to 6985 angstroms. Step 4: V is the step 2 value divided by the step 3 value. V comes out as 1.0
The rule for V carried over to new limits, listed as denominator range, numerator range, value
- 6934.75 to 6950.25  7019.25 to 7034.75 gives 1.04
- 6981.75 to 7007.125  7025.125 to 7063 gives 1.02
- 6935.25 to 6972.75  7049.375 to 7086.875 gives 1.01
